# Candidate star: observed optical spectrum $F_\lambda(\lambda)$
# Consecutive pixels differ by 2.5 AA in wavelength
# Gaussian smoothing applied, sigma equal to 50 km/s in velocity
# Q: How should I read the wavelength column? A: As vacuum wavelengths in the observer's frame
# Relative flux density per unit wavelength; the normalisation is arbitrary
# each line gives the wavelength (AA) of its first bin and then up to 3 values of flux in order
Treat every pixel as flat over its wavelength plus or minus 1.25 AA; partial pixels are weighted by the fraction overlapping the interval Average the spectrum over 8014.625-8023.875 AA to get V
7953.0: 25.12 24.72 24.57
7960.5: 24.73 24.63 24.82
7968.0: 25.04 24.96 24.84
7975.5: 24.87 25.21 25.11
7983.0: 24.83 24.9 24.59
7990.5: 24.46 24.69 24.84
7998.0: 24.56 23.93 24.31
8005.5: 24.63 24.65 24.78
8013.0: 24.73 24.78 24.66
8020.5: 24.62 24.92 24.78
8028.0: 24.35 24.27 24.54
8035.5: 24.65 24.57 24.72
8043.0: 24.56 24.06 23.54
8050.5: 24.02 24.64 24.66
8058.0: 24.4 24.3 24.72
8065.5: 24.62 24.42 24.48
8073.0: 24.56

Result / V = 24.7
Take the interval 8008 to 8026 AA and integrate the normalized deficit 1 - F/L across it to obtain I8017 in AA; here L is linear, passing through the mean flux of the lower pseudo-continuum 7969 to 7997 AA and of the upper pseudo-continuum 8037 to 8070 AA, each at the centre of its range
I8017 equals -0.1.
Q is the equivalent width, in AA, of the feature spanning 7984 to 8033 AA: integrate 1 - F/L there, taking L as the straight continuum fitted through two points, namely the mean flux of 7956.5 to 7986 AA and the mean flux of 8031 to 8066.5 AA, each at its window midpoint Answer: 0.1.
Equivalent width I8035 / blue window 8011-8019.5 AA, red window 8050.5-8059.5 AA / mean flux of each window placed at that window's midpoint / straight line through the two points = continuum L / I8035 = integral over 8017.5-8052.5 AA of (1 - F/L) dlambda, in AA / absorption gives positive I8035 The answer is 0.2 AA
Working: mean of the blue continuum 24.7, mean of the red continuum 24.5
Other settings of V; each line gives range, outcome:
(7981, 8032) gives 24.6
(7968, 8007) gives 24.7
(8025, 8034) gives 24.5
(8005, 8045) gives 24.6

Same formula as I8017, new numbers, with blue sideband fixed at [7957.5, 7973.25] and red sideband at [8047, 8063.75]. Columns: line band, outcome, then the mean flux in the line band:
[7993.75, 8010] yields 0.07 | 24.5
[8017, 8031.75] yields -0.06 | 24.6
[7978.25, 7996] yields -0.08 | 24.8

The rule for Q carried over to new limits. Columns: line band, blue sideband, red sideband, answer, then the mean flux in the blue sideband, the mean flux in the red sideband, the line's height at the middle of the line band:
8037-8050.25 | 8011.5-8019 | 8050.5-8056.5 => 0.2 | 24.7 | 24.5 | 24.6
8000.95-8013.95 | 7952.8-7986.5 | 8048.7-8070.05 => 0.1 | 24.9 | 24.4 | 24.7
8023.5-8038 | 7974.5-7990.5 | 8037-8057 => 0.0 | 24.9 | 24.3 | 24.5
